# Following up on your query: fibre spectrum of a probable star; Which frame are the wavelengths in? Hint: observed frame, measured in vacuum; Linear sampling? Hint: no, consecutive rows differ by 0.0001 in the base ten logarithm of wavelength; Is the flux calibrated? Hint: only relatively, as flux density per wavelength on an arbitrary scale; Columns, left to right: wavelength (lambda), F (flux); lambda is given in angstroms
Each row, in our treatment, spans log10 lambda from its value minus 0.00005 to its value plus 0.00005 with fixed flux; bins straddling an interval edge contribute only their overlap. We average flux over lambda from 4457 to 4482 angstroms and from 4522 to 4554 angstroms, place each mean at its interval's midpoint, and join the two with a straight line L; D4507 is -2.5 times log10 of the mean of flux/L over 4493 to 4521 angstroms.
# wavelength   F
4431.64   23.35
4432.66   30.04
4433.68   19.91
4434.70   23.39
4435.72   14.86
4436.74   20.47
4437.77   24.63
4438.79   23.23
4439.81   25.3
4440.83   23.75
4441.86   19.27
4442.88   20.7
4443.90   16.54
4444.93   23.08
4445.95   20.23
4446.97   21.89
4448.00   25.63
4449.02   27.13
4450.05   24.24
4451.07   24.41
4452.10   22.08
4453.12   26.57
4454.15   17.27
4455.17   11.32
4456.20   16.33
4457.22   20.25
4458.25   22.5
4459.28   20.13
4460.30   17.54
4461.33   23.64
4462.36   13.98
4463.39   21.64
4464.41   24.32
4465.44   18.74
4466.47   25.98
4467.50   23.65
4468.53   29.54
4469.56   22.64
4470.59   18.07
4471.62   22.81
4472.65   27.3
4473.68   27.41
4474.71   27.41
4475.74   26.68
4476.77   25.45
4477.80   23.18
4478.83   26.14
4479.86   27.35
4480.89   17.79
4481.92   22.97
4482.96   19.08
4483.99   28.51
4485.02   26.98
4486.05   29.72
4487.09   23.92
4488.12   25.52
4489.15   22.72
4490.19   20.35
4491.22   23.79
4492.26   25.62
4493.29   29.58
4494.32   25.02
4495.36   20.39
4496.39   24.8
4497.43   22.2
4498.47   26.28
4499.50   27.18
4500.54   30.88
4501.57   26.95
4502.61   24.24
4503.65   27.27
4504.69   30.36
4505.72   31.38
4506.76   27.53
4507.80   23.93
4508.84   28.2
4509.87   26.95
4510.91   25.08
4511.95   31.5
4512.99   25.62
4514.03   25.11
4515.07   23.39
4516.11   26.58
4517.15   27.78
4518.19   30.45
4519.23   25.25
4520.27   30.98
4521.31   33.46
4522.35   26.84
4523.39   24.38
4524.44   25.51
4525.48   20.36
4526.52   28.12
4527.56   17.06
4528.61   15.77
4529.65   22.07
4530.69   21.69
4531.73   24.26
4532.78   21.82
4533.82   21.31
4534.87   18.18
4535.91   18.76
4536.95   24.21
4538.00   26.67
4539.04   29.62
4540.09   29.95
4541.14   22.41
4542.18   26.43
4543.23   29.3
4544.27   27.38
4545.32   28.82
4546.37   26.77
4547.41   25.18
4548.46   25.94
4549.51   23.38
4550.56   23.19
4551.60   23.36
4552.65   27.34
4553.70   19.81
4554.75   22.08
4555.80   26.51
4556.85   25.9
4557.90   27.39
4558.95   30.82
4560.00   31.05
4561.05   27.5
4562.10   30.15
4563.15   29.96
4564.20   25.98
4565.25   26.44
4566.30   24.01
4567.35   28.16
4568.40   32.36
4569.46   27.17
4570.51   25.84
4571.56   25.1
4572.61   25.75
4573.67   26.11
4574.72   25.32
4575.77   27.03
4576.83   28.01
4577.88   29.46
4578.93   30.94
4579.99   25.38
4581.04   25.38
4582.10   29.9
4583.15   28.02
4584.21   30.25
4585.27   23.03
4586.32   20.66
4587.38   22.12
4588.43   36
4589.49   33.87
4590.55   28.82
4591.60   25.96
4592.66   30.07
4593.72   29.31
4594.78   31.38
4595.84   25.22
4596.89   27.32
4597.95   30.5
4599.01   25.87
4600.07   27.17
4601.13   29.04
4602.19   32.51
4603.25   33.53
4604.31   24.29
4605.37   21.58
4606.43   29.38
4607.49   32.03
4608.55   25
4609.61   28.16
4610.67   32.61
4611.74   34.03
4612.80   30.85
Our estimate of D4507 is -0.14 mag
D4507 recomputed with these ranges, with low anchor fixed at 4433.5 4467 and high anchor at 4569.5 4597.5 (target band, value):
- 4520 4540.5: 0.049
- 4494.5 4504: -0.085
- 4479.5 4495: -0.069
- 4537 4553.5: -0.019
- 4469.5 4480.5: -0.117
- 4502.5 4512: -0.154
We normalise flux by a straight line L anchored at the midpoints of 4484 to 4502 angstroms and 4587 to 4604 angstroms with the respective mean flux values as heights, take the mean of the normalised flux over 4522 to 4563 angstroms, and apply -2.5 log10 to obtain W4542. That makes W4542 0.10 mag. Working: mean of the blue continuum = 25.5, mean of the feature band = 24.8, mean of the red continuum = 29.3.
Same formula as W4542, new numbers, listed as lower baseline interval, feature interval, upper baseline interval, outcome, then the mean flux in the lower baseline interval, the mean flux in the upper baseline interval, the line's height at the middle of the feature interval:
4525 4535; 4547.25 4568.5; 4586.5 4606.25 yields -0.092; 21.2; 28.5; 24.2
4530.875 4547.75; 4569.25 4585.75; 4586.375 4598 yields 0.026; 25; 28.7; 27.7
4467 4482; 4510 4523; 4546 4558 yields -0.125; 24.6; 24.6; 24.6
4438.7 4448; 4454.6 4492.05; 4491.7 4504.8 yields 0.055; 21.7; 26.1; 24.1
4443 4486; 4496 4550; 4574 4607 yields -0.024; 22.7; 28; 25.2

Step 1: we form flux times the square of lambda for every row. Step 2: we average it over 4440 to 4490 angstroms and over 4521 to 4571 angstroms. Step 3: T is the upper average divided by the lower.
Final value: 1.2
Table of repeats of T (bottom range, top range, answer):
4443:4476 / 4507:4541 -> 1.16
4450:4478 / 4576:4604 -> 1.35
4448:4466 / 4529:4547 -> 1.22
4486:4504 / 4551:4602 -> 1.13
